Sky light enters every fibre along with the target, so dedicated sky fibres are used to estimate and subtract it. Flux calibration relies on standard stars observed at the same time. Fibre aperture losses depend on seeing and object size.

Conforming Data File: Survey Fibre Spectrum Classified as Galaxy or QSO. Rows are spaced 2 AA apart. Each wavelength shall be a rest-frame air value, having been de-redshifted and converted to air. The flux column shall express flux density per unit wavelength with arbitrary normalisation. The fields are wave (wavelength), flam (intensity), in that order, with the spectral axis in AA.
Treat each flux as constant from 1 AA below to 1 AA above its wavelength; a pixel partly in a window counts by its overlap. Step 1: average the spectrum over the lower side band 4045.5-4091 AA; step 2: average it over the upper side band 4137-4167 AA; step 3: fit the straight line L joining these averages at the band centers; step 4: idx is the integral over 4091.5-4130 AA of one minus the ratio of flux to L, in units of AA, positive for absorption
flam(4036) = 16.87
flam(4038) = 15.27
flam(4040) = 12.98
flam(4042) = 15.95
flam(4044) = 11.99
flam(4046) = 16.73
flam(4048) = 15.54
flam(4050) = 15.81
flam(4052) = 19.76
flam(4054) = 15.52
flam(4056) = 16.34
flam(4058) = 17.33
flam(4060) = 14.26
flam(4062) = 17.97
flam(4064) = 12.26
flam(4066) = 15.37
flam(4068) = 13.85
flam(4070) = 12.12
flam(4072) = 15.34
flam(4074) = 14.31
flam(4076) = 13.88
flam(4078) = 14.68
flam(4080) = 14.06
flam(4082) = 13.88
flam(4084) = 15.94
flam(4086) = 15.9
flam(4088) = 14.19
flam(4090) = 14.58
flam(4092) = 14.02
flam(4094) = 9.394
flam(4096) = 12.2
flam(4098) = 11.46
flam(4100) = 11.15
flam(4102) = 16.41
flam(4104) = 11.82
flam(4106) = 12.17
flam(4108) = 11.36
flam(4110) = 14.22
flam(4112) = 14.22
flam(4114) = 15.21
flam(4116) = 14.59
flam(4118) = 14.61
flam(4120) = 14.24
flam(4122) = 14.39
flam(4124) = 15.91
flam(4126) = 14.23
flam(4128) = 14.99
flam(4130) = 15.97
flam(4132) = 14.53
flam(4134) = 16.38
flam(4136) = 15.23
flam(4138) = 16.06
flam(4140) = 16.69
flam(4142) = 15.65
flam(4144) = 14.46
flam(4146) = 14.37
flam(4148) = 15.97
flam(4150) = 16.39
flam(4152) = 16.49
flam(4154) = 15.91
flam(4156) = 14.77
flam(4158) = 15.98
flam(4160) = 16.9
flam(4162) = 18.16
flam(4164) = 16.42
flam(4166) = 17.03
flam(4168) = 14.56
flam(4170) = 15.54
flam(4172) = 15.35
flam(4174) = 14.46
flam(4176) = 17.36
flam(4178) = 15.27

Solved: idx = 5.1 AA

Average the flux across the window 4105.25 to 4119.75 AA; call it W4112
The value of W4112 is 13.8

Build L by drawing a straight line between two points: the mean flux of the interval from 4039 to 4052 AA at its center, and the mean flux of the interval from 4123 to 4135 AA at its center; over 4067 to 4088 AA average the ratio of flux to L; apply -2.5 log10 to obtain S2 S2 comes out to 0.06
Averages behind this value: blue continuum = 15.2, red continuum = 15.3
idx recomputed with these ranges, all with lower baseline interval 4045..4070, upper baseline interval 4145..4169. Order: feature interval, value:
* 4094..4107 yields 2.9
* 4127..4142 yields 0.3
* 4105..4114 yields 1.5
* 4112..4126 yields 1.1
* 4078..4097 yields 2.4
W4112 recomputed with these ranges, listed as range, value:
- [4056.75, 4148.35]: 14.4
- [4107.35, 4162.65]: 15.3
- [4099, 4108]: 12.7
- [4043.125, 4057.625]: 16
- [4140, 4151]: 15.5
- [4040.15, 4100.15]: 14.6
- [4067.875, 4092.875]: 14.4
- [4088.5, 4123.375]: 13.3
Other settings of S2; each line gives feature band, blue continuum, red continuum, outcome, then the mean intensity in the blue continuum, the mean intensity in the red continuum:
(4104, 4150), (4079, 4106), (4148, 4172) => 0.00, 13.4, 16.2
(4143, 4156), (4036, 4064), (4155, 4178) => 0.03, 15.7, 16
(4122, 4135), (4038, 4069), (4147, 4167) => 0.06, 15.4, 16.4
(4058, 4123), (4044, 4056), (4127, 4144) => 0.15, 16.3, 15.6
